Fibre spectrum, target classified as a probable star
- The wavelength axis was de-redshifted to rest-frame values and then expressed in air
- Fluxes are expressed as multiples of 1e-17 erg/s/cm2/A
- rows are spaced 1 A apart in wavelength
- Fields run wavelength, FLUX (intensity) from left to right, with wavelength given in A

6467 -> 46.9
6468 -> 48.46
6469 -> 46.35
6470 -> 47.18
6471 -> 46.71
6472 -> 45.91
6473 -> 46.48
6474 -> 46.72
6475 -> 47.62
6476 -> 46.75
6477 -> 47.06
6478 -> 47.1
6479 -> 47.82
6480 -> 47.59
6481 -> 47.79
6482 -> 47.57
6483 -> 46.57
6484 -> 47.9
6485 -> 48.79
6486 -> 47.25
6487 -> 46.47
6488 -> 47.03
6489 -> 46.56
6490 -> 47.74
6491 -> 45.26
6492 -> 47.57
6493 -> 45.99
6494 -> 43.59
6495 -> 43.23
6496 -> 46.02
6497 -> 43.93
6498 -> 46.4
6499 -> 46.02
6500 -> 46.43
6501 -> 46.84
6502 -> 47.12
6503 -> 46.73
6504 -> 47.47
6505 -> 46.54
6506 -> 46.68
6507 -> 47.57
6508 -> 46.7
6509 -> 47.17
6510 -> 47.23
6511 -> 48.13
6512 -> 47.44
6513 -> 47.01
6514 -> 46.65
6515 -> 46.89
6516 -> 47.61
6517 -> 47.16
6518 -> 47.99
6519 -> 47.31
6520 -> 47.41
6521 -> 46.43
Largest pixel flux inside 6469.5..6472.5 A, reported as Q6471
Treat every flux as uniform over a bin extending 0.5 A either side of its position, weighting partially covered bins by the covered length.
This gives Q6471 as 47.18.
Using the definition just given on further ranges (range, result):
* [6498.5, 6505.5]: 47.47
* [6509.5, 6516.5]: 48.13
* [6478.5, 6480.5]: 47.82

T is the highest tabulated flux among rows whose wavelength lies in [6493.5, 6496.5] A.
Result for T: 46.02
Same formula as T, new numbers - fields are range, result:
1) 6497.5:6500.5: 46.43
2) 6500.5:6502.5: 47.12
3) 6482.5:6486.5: 48.79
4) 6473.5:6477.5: 47.62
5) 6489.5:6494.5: 47.74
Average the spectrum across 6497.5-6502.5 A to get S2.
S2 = 46.6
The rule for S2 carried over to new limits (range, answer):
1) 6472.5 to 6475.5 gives 46.9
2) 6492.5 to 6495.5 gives 44.3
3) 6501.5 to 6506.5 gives 46.9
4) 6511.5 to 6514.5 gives 47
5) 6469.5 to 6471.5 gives 46.9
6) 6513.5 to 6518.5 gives 47.3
